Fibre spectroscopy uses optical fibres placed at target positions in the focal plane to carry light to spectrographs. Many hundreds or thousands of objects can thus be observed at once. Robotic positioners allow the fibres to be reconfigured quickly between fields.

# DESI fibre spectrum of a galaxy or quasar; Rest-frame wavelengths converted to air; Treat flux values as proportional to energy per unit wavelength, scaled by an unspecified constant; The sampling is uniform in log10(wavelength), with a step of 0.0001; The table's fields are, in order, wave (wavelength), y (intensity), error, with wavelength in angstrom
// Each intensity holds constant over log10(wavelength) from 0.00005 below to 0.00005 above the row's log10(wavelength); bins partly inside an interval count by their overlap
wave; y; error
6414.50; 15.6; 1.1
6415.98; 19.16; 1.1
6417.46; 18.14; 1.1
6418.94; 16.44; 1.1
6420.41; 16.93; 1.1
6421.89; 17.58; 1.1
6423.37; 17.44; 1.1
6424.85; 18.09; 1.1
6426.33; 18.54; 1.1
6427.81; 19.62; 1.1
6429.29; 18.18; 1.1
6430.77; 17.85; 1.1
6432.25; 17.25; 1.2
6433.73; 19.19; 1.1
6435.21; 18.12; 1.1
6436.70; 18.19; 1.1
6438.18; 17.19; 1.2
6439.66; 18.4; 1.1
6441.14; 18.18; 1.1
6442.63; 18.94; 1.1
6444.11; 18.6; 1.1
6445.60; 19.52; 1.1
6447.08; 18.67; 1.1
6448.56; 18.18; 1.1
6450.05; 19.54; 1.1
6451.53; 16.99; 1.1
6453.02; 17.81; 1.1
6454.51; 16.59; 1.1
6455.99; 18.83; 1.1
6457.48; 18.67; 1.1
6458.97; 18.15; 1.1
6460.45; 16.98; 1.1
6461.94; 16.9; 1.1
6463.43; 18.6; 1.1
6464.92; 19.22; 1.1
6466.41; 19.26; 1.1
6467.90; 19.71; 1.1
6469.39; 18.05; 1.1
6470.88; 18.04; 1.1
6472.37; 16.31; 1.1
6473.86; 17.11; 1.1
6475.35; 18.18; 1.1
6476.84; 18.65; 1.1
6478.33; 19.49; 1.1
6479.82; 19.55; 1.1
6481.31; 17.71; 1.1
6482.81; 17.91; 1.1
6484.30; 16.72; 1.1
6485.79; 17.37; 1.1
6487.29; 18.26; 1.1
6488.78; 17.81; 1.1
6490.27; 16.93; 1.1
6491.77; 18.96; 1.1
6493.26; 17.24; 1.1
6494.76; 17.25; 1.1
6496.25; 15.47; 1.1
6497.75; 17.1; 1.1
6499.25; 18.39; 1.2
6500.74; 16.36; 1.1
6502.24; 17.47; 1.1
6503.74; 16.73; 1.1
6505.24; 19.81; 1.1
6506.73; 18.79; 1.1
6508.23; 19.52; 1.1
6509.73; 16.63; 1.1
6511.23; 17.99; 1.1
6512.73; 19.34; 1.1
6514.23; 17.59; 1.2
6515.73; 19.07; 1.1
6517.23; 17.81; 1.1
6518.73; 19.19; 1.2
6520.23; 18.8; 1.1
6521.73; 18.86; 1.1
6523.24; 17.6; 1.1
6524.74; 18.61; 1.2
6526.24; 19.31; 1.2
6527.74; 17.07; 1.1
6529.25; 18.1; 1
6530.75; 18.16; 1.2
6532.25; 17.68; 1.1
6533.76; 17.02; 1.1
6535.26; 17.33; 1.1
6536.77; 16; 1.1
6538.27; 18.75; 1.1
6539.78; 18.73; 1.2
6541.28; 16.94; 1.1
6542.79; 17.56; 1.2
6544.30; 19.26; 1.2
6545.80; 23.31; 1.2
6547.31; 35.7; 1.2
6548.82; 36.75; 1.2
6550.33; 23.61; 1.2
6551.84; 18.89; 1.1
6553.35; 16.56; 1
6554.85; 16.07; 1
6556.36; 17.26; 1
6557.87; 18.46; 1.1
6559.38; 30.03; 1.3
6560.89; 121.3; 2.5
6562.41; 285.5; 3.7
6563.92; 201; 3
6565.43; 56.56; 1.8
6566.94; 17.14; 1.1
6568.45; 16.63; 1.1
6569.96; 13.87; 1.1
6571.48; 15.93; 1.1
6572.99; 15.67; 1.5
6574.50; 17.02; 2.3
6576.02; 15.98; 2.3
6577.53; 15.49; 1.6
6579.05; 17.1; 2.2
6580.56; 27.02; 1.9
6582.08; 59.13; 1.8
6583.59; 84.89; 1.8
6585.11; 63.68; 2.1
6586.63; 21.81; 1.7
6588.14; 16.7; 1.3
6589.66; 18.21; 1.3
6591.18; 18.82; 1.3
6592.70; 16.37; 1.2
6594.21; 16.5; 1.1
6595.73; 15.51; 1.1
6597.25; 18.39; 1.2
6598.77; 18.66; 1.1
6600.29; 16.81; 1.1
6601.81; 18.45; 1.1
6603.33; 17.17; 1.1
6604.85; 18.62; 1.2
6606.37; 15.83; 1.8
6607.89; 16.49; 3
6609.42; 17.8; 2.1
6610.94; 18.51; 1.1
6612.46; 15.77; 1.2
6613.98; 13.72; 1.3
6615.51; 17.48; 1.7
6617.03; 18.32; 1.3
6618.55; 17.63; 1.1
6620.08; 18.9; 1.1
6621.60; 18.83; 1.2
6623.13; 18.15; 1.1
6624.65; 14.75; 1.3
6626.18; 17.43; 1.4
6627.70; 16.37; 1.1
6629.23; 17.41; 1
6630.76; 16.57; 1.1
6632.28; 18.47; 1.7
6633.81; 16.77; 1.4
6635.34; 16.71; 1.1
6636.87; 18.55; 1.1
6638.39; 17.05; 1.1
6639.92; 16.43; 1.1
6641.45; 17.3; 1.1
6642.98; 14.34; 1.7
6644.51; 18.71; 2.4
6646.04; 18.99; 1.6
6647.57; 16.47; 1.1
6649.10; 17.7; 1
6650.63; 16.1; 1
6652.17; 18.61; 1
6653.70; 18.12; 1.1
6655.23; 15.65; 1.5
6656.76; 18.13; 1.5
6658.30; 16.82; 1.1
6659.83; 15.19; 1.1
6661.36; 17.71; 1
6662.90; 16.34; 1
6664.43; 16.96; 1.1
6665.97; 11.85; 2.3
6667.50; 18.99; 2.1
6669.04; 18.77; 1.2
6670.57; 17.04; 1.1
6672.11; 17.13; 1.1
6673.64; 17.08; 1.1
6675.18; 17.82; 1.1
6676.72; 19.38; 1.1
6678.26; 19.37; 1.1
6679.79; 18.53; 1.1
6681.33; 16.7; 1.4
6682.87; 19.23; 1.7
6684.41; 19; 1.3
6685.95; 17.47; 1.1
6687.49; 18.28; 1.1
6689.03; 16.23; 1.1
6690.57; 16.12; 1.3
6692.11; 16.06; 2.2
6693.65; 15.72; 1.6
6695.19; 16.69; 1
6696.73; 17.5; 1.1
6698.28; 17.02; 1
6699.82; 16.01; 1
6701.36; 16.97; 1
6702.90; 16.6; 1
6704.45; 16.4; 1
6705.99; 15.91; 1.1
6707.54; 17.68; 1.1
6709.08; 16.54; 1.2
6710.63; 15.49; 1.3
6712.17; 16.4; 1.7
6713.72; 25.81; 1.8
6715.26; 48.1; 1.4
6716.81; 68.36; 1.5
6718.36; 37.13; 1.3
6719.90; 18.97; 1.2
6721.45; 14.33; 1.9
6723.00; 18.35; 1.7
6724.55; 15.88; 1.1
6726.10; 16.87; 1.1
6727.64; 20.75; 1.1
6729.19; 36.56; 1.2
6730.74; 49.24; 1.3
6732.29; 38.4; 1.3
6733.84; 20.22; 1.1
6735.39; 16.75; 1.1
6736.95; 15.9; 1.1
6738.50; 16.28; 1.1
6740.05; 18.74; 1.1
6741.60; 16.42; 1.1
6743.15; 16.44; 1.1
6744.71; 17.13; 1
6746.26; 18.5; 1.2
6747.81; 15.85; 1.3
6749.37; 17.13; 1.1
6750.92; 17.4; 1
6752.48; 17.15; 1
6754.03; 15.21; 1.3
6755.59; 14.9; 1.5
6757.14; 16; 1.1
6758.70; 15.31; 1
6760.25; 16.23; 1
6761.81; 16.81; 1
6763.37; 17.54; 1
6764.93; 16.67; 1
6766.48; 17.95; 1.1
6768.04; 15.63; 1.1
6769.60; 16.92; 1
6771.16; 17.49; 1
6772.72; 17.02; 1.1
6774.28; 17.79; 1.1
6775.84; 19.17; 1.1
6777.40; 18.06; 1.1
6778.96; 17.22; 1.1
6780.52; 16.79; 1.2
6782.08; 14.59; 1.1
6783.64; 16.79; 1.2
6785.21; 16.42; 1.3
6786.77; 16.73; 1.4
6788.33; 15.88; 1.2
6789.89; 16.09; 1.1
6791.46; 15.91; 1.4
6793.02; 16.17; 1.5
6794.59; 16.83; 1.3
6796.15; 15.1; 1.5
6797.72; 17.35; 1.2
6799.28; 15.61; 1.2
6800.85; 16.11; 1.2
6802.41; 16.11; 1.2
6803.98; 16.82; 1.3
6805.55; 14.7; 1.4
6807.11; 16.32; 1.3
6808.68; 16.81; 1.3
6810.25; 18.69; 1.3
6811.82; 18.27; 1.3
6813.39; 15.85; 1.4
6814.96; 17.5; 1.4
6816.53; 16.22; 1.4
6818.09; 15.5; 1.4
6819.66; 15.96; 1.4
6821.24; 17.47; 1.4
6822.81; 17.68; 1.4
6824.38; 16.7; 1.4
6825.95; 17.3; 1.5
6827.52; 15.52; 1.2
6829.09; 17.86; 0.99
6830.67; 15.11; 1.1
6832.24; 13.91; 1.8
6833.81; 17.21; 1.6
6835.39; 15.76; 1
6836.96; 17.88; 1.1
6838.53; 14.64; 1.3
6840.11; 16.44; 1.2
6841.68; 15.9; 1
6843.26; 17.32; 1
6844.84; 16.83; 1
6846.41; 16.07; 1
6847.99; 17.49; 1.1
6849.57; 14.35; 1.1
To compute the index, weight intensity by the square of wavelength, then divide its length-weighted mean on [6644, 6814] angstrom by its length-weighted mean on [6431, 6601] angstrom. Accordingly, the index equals 0.8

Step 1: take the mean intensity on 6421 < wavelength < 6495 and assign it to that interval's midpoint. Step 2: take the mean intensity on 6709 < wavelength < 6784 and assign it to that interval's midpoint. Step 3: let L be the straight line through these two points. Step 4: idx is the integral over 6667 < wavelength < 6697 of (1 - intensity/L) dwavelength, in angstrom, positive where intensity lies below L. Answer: 3.76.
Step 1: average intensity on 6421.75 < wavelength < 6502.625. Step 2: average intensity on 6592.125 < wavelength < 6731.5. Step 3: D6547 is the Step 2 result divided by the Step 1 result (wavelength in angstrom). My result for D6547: 1.05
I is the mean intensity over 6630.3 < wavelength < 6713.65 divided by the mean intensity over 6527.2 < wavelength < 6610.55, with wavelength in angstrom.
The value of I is 0.53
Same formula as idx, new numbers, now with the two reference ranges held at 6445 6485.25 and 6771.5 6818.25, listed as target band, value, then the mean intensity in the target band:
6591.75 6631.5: 0.73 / 17.2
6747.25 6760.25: 0.54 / 16.1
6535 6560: -4.88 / 21.3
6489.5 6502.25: 0.58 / 17.2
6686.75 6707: 0.61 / 16.6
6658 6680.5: -0.06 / 17.3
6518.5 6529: -0.31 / 18.4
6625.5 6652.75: 0.25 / 17.2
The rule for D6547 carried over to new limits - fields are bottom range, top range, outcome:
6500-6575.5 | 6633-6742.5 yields 0.64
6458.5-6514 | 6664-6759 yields 1.12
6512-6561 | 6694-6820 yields 0.88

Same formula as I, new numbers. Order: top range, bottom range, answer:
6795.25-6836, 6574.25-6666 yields 0.83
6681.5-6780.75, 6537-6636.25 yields 0.67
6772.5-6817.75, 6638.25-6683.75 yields 0.96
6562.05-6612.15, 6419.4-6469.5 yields 1.91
